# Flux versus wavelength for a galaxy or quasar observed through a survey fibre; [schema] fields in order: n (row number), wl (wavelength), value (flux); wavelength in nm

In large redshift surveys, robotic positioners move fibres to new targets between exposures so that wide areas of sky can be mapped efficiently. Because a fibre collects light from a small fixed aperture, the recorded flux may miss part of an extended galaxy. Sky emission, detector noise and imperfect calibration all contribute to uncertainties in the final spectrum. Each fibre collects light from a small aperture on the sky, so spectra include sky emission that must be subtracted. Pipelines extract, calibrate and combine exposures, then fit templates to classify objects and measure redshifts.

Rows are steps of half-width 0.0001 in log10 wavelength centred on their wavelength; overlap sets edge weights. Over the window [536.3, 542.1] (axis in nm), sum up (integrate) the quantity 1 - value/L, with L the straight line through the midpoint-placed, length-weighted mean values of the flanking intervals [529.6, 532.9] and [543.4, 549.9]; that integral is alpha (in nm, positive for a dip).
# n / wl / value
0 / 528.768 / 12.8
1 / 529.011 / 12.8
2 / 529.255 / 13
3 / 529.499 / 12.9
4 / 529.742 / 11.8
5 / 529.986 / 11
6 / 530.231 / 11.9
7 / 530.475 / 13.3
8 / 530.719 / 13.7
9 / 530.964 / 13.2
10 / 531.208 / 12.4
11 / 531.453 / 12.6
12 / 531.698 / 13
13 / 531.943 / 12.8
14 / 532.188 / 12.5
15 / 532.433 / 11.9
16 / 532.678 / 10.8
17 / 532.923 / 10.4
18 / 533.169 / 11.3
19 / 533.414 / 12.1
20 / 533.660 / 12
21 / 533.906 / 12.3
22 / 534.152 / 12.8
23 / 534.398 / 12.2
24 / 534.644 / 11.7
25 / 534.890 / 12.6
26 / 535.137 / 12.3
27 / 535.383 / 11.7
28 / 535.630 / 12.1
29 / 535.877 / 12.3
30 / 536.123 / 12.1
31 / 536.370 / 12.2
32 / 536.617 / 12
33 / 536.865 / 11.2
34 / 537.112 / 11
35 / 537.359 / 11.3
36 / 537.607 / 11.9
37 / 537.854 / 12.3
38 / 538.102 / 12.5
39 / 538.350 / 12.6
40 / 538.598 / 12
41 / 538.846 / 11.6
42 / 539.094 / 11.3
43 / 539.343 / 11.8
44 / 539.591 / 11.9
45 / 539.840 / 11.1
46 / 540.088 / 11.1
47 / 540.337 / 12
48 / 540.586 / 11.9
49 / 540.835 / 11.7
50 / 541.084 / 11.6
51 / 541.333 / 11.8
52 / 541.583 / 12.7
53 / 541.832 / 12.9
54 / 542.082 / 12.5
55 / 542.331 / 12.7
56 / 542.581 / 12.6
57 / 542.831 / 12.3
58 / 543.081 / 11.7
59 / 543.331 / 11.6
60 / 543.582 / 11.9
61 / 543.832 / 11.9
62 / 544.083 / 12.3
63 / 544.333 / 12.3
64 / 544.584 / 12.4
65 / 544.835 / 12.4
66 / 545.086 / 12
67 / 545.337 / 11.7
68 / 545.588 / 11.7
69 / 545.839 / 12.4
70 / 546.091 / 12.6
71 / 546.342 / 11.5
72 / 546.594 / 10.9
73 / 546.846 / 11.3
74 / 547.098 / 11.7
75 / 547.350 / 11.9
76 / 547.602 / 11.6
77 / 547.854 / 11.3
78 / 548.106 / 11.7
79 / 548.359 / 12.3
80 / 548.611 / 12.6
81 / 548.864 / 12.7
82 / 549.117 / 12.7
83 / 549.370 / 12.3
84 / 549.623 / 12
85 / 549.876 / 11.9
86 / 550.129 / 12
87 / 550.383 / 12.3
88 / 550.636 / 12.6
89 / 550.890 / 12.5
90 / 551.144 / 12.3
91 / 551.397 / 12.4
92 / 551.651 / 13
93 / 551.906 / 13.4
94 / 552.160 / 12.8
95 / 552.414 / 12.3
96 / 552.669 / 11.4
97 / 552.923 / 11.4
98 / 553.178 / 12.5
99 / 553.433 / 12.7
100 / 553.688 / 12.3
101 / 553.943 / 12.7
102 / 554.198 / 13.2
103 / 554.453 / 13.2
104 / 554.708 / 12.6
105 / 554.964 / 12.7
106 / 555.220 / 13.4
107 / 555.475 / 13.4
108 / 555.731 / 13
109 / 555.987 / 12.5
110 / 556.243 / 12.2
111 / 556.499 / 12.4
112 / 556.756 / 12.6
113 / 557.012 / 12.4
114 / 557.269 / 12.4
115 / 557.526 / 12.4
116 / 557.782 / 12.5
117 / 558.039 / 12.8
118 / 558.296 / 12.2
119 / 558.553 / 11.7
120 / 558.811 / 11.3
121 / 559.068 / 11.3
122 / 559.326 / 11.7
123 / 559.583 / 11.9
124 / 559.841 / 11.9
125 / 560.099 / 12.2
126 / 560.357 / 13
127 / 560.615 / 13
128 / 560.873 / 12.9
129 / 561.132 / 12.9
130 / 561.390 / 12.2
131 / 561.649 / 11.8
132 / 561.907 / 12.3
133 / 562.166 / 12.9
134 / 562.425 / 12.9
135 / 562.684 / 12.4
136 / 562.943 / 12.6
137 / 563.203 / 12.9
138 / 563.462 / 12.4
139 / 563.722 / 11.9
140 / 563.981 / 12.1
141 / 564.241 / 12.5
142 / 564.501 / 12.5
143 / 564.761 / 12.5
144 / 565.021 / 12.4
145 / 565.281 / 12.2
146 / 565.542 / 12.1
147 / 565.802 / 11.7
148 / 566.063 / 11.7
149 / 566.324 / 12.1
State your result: 0.14 nm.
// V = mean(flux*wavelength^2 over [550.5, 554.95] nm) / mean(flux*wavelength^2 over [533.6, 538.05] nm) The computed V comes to 1.1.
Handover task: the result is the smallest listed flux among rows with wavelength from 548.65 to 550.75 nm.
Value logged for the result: 11.9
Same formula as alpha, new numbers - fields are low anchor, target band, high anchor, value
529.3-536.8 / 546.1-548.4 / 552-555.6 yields 0.16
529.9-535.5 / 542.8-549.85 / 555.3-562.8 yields 0.18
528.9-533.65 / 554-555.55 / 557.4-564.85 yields -0.09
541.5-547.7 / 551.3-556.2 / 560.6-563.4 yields -0.13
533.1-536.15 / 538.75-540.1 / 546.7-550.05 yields 0.07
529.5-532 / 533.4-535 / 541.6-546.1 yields 0.03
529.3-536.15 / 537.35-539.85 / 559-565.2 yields 0.07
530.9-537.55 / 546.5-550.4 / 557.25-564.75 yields 0.08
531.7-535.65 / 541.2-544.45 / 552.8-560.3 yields -0.02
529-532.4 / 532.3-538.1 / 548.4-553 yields 0.32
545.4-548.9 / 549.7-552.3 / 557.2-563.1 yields -0.11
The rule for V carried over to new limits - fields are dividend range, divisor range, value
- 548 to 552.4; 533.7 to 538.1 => 1.09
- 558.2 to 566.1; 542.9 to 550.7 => 1.08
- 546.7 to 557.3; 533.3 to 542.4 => 1.09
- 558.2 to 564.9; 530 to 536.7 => 1.12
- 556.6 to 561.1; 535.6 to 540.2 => 1.12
